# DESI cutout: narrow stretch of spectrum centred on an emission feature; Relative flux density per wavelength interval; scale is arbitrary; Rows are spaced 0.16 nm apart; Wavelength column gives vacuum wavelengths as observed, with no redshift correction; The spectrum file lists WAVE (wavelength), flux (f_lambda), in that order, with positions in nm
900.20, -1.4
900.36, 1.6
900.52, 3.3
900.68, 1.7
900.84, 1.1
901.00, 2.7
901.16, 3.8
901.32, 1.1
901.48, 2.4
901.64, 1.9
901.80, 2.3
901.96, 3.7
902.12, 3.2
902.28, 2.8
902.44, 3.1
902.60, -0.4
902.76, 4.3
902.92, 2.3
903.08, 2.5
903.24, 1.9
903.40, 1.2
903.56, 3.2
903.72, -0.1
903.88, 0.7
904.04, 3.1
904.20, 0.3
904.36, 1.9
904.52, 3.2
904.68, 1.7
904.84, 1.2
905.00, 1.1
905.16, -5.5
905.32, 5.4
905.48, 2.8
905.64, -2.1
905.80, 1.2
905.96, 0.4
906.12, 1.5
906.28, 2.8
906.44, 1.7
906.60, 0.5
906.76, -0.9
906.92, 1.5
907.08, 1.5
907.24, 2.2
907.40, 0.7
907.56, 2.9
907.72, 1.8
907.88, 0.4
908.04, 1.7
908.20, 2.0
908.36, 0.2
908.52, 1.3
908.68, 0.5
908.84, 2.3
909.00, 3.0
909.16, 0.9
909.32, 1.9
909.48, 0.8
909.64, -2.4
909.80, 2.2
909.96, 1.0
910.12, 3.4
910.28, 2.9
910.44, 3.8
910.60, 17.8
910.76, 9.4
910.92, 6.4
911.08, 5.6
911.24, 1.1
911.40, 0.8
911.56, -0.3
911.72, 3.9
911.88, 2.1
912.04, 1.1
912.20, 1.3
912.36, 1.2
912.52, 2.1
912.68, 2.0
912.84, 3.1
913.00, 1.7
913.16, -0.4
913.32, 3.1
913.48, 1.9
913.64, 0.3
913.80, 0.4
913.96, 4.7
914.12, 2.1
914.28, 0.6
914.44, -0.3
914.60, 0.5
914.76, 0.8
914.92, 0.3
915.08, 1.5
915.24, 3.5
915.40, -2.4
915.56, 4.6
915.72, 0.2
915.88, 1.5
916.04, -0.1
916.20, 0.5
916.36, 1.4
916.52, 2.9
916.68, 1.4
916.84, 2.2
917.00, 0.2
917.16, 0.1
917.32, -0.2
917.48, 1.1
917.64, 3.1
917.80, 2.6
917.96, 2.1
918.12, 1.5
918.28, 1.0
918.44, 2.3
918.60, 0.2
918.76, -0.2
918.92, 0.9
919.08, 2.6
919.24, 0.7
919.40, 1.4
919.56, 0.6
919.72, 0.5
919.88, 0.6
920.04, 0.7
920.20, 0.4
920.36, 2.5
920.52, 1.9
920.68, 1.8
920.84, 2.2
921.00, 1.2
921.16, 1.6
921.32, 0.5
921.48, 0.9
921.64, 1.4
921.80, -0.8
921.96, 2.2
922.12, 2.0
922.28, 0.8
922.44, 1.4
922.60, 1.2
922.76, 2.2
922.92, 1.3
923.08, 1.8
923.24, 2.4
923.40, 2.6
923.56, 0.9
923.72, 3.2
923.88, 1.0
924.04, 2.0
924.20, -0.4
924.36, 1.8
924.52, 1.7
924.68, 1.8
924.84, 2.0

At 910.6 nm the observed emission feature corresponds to H-beta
